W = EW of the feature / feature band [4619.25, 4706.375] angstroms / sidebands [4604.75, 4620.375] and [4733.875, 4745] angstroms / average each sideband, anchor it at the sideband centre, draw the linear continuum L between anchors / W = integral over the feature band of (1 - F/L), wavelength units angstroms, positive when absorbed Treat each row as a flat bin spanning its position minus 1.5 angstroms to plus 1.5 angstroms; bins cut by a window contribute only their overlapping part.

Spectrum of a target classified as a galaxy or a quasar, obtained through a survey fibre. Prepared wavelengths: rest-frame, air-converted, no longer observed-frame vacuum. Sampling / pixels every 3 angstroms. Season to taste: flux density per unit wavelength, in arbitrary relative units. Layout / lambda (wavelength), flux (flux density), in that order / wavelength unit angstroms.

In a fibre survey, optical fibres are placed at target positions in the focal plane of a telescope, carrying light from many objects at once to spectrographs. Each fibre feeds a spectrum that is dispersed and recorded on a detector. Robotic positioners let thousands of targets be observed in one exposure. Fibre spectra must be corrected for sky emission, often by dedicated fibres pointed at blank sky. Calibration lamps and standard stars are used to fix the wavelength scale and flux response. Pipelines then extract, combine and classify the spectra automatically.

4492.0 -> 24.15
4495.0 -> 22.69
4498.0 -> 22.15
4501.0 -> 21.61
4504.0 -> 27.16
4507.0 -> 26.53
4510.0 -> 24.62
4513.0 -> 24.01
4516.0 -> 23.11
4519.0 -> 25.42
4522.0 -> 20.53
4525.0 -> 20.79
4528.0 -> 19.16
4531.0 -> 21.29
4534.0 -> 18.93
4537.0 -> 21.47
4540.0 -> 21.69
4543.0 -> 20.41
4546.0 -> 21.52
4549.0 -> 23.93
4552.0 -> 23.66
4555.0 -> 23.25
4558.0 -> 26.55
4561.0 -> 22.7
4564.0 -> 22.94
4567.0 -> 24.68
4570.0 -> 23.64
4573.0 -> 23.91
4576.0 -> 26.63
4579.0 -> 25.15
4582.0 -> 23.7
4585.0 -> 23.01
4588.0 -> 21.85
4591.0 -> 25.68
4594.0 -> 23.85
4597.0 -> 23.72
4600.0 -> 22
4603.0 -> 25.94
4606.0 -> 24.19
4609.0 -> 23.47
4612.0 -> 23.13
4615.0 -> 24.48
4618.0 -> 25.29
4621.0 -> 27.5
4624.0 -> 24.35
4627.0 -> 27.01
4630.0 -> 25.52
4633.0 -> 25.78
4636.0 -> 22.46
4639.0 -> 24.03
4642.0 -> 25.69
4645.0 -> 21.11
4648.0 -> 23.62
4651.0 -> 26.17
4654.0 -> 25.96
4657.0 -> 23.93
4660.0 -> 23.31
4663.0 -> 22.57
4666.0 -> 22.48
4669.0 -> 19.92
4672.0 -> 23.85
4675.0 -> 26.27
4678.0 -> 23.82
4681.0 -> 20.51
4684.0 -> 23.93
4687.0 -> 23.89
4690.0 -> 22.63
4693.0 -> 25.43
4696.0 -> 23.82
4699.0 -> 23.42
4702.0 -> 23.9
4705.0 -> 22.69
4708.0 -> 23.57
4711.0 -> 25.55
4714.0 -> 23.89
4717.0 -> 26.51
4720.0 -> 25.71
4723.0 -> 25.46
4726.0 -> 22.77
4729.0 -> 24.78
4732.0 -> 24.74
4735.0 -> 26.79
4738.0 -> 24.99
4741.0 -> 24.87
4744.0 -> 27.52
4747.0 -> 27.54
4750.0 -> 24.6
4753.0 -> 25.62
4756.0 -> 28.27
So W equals 3.3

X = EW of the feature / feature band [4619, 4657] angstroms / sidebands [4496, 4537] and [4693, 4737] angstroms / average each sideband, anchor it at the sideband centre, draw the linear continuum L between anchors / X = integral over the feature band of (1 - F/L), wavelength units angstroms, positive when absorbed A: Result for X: -1.7 angstroms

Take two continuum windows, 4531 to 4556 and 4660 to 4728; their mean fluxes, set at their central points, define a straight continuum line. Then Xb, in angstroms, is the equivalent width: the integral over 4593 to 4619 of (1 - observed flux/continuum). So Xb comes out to -1.6 angstroms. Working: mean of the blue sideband 21.8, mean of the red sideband 23.8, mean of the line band 24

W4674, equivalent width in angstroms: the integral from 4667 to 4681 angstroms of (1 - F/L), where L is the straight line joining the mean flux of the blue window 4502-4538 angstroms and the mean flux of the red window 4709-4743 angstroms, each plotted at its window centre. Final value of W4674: 0.8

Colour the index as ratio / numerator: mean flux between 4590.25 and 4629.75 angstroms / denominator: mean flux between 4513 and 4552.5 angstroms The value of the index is 1.14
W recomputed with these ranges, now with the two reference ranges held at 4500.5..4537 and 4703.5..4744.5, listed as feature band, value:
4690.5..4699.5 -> 0.18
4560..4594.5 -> -0.94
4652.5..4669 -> 0.64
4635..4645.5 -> 0.20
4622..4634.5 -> -0.96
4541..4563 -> -0.01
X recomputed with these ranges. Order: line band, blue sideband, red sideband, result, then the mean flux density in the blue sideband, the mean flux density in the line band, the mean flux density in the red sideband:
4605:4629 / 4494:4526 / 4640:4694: -1.4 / 23.6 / 25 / 23.6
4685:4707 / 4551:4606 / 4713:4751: 1.2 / 24.1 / 23.7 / 25.4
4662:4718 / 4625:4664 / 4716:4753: 3.1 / 24.4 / 23.6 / 25.5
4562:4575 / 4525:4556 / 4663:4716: -1.2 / 21.5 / 23.9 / 23.5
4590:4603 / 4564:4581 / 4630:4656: 0.3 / 24.6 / 24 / 24.4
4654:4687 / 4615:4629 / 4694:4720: 2.3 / 25.9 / 23.2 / 24.3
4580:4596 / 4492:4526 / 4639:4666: 0.1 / 23.6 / 23.7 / 24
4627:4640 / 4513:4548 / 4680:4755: -0.9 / 21.5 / 24.8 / 24.7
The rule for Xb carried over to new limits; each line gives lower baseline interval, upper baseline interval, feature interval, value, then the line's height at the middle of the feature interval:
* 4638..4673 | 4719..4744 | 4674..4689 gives 0.3 angstroms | 24.1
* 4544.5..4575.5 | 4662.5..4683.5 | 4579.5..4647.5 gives -2.7 angstroms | 23.3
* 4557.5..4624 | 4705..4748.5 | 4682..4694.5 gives 0.6 angstroms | 25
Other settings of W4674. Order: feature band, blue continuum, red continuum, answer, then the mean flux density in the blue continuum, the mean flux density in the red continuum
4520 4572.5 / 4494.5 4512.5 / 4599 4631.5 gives 4.7 angstroms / 24.2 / 24.9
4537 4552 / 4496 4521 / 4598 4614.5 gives 1.3 angstroms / 24.2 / 23.8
